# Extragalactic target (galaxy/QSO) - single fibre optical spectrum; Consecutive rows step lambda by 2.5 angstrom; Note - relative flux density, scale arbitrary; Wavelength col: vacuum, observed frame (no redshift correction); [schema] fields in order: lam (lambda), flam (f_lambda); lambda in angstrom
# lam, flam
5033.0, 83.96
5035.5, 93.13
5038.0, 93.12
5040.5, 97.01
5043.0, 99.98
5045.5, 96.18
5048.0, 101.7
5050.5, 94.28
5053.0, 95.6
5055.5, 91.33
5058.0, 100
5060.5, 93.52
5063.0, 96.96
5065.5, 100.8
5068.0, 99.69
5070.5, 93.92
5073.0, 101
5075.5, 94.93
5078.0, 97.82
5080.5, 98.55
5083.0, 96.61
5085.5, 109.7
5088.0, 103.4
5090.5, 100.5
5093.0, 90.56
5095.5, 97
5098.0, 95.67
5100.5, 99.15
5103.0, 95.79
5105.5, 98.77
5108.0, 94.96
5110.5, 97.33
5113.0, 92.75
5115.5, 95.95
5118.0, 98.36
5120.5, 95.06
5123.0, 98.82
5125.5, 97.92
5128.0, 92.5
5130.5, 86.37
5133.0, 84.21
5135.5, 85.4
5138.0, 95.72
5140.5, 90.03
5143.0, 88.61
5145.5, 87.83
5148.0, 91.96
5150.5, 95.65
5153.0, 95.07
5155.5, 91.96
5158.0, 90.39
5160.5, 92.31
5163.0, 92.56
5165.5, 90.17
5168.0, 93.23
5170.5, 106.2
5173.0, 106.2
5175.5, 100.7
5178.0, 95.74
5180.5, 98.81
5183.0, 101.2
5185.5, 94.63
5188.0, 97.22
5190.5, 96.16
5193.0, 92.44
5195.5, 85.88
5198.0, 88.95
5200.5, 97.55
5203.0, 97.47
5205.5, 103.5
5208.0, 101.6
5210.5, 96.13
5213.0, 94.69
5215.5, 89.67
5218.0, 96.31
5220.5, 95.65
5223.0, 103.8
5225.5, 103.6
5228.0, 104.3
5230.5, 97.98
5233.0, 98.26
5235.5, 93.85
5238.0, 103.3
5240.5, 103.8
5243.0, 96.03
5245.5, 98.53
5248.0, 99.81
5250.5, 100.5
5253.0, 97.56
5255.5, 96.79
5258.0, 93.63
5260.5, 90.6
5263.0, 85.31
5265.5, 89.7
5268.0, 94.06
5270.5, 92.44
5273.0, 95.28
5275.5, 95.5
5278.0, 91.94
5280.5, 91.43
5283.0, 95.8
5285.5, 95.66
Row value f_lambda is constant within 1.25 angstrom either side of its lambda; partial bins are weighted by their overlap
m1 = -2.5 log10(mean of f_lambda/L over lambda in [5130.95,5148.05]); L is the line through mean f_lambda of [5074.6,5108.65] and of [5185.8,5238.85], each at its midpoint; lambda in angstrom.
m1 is 0.10 mag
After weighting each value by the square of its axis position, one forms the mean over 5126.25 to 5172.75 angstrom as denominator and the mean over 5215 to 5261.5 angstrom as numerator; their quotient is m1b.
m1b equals 1.10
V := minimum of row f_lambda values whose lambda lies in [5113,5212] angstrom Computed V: 84.21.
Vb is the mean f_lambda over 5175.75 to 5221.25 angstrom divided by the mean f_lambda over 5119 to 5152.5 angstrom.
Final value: 1.0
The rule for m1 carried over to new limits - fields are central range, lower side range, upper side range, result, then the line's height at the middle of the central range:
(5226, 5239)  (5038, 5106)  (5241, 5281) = -0.05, 95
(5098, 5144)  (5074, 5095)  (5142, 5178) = 0.03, 96.8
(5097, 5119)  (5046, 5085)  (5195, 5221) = 0.00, 96.8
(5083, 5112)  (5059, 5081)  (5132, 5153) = -0.04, 94.7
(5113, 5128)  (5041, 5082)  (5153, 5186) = 0.00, 96.8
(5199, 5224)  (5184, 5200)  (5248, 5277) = -0.05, 93.2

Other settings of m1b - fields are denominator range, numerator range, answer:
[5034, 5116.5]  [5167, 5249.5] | 1.06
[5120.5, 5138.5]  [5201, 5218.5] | 1.09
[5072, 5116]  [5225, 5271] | 1.05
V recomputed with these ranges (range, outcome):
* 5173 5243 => 85.88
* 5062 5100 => 90.56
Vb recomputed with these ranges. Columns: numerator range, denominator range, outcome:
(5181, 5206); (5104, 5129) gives 0.99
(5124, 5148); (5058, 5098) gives 0.92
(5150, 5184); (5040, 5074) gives 0.99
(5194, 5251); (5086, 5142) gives 1.03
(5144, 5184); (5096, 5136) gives 1.01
